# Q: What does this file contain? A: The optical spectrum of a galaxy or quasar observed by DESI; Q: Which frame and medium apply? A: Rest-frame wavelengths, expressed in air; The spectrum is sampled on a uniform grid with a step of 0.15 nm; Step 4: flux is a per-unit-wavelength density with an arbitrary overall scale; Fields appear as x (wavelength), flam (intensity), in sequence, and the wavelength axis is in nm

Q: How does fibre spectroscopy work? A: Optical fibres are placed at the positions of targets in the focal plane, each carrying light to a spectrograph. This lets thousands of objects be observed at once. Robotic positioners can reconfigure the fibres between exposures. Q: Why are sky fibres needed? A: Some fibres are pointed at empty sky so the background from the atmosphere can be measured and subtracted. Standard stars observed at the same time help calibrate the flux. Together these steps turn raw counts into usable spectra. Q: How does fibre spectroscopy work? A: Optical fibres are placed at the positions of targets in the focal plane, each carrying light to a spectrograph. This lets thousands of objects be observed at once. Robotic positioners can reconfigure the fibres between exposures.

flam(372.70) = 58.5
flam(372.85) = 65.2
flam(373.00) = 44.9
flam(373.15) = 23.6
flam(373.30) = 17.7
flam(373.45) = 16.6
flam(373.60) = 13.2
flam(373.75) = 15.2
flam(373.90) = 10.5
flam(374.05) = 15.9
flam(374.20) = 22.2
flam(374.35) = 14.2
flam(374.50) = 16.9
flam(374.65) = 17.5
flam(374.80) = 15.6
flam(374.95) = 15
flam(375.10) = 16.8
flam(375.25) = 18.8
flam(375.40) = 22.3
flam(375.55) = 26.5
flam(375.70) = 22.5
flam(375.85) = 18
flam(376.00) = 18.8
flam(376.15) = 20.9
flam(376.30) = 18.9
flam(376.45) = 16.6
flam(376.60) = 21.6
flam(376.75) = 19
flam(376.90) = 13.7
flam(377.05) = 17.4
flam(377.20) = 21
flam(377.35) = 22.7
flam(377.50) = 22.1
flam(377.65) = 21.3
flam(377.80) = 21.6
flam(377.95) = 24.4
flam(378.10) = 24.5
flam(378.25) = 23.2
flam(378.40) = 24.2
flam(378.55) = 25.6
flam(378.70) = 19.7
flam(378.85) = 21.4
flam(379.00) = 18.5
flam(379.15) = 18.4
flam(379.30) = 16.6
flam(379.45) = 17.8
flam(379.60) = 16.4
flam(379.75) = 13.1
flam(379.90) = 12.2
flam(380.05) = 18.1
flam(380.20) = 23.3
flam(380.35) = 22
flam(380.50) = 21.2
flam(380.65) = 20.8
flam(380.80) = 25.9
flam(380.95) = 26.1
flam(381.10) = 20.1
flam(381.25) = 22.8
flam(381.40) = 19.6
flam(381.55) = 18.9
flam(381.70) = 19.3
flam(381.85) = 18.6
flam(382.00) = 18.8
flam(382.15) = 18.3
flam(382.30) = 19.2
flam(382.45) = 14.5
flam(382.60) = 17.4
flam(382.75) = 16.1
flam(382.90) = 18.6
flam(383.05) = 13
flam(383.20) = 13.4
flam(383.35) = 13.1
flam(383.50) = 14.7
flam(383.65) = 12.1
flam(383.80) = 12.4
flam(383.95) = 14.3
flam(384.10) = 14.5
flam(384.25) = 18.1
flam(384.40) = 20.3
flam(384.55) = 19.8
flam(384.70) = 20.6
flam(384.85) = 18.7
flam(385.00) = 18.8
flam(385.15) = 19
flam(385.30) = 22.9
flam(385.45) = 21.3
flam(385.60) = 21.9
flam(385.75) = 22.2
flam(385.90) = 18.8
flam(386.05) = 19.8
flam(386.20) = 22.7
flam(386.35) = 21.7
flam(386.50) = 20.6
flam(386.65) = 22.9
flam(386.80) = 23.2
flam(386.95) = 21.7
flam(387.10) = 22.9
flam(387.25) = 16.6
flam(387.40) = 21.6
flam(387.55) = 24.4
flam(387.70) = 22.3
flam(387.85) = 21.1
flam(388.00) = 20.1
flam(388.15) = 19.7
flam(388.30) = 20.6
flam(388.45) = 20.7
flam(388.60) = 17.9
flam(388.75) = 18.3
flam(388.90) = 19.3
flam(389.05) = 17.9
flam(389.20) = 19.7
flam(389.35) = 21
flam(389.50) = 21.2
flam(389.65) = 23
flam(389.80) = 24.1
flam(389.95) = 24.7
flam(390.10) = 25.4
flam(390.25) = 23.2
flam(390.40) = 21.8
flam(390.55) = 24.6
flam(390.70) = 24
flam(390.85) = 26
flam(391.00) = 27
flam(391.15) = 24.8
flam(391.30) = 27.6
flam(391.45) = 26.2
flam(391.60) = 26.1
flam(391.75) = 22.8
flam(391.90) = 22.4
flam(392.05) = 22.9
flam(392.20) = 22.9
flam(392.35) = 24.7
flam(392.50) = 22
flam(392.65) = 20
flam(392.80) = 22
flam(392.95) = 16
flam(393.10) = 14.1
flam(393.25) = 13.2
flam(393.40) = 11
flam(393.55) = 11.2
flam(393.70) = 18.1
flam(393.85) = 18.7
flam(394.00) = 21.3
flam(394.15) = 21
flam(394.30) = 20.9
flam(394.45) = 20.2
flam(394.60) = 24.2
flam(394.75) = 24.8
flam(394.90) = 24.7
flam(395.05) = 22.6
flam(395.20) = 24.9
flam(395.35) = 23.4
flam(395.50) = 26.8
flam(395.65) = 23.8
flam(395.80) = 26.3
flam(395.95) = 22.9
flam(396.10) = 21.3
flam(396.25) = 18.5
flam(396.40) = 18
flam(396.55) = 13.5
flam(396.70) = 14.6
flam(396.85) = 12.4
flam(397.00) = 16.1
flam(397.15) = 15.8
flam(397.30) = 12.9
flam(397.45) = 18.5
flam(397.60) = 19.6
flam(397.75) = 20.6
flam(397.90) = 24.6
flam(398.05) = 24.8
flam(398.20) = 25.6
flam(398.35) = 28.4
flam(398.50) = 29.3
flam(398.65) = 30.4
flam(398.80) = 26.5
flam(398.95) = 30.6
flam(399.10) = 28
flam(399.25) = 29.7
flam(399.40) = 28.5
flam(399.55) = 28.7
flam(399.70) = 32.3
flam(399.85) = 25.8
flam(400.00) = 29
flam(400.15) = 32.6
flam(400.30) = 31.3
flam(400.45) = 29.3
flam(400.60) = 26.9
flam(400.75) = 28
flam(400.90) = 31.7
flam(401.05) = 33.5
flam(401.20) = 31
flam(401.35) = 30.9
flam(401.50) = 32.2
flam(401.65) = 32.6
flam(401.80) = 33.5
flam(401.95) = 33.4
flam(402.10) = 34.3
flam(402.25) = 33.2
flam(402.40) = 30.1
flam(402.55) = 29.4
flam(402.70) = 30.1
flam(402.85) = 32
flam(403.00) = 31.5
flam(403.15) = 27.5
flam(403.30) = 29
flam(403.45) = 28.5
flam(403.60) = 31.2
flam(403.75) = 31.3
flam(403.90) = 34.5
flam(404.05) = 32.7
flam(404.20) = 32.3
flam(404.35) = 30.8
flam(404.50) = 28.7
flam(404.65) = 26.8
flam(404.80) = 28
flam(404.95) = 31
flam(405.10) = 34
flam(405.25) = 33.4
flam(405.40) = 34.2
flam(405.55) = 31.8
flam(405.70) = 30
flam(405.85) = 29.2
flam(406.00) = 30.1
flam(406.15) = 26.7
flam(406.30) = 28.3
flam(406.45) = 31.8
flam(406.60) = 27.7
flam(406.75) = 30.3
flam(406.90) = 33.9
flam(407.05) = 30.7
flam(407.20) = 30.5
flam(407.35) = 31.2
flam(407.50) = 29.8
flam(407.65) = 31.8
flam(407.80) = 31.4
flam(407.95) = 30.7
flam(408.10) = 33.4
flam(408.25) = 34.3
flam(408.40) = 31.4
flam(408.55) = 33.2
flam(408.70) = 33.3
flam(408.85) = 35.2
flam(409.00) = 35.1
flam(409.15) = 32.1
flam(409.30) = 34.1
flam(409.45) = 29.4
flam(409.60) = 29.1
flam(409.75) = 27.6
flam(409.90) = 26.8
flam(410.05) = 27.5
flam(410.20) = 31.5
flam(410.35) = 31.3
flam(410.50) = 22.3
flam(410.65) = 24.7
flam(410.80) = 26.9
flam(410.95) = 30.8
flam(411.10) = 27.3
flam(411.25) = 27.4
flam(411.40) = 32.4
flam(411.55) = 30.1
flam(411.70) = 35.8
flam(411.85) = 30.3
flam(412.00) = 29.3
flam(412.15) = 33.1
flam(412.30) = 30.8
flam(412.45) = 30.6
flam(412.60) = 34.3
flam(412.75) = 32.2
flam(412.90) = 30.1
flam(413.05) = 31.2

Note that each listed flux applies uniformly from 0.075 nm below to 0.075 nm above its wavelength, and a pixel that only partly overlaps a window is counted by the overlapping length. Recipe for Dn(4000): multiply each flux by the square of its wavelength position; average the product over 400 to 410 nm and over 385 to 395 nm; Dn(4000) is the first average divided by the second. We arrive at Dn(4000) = 1.57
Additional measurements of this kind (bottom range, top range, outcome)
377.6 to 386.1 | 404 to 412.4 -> 1.83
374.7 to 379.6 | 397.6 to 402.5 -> 1.65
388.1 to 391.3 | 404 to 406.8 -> 1.47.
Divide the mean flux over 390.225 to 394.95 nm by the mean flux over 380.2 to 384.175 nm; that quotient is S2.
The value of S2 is 1.20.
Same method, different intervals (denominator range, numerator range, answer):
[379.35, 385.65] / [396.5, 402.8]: 1.48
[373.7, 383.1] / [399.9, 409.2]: 1.62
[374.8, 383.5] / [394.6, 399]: 1.14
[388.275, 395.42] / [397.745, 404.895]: 1.39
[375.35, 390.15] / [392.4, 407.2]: 1.32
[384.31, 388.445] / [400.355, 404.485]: 1.49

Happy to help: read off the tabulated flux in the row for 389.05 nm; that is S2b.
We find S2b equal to 17.9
